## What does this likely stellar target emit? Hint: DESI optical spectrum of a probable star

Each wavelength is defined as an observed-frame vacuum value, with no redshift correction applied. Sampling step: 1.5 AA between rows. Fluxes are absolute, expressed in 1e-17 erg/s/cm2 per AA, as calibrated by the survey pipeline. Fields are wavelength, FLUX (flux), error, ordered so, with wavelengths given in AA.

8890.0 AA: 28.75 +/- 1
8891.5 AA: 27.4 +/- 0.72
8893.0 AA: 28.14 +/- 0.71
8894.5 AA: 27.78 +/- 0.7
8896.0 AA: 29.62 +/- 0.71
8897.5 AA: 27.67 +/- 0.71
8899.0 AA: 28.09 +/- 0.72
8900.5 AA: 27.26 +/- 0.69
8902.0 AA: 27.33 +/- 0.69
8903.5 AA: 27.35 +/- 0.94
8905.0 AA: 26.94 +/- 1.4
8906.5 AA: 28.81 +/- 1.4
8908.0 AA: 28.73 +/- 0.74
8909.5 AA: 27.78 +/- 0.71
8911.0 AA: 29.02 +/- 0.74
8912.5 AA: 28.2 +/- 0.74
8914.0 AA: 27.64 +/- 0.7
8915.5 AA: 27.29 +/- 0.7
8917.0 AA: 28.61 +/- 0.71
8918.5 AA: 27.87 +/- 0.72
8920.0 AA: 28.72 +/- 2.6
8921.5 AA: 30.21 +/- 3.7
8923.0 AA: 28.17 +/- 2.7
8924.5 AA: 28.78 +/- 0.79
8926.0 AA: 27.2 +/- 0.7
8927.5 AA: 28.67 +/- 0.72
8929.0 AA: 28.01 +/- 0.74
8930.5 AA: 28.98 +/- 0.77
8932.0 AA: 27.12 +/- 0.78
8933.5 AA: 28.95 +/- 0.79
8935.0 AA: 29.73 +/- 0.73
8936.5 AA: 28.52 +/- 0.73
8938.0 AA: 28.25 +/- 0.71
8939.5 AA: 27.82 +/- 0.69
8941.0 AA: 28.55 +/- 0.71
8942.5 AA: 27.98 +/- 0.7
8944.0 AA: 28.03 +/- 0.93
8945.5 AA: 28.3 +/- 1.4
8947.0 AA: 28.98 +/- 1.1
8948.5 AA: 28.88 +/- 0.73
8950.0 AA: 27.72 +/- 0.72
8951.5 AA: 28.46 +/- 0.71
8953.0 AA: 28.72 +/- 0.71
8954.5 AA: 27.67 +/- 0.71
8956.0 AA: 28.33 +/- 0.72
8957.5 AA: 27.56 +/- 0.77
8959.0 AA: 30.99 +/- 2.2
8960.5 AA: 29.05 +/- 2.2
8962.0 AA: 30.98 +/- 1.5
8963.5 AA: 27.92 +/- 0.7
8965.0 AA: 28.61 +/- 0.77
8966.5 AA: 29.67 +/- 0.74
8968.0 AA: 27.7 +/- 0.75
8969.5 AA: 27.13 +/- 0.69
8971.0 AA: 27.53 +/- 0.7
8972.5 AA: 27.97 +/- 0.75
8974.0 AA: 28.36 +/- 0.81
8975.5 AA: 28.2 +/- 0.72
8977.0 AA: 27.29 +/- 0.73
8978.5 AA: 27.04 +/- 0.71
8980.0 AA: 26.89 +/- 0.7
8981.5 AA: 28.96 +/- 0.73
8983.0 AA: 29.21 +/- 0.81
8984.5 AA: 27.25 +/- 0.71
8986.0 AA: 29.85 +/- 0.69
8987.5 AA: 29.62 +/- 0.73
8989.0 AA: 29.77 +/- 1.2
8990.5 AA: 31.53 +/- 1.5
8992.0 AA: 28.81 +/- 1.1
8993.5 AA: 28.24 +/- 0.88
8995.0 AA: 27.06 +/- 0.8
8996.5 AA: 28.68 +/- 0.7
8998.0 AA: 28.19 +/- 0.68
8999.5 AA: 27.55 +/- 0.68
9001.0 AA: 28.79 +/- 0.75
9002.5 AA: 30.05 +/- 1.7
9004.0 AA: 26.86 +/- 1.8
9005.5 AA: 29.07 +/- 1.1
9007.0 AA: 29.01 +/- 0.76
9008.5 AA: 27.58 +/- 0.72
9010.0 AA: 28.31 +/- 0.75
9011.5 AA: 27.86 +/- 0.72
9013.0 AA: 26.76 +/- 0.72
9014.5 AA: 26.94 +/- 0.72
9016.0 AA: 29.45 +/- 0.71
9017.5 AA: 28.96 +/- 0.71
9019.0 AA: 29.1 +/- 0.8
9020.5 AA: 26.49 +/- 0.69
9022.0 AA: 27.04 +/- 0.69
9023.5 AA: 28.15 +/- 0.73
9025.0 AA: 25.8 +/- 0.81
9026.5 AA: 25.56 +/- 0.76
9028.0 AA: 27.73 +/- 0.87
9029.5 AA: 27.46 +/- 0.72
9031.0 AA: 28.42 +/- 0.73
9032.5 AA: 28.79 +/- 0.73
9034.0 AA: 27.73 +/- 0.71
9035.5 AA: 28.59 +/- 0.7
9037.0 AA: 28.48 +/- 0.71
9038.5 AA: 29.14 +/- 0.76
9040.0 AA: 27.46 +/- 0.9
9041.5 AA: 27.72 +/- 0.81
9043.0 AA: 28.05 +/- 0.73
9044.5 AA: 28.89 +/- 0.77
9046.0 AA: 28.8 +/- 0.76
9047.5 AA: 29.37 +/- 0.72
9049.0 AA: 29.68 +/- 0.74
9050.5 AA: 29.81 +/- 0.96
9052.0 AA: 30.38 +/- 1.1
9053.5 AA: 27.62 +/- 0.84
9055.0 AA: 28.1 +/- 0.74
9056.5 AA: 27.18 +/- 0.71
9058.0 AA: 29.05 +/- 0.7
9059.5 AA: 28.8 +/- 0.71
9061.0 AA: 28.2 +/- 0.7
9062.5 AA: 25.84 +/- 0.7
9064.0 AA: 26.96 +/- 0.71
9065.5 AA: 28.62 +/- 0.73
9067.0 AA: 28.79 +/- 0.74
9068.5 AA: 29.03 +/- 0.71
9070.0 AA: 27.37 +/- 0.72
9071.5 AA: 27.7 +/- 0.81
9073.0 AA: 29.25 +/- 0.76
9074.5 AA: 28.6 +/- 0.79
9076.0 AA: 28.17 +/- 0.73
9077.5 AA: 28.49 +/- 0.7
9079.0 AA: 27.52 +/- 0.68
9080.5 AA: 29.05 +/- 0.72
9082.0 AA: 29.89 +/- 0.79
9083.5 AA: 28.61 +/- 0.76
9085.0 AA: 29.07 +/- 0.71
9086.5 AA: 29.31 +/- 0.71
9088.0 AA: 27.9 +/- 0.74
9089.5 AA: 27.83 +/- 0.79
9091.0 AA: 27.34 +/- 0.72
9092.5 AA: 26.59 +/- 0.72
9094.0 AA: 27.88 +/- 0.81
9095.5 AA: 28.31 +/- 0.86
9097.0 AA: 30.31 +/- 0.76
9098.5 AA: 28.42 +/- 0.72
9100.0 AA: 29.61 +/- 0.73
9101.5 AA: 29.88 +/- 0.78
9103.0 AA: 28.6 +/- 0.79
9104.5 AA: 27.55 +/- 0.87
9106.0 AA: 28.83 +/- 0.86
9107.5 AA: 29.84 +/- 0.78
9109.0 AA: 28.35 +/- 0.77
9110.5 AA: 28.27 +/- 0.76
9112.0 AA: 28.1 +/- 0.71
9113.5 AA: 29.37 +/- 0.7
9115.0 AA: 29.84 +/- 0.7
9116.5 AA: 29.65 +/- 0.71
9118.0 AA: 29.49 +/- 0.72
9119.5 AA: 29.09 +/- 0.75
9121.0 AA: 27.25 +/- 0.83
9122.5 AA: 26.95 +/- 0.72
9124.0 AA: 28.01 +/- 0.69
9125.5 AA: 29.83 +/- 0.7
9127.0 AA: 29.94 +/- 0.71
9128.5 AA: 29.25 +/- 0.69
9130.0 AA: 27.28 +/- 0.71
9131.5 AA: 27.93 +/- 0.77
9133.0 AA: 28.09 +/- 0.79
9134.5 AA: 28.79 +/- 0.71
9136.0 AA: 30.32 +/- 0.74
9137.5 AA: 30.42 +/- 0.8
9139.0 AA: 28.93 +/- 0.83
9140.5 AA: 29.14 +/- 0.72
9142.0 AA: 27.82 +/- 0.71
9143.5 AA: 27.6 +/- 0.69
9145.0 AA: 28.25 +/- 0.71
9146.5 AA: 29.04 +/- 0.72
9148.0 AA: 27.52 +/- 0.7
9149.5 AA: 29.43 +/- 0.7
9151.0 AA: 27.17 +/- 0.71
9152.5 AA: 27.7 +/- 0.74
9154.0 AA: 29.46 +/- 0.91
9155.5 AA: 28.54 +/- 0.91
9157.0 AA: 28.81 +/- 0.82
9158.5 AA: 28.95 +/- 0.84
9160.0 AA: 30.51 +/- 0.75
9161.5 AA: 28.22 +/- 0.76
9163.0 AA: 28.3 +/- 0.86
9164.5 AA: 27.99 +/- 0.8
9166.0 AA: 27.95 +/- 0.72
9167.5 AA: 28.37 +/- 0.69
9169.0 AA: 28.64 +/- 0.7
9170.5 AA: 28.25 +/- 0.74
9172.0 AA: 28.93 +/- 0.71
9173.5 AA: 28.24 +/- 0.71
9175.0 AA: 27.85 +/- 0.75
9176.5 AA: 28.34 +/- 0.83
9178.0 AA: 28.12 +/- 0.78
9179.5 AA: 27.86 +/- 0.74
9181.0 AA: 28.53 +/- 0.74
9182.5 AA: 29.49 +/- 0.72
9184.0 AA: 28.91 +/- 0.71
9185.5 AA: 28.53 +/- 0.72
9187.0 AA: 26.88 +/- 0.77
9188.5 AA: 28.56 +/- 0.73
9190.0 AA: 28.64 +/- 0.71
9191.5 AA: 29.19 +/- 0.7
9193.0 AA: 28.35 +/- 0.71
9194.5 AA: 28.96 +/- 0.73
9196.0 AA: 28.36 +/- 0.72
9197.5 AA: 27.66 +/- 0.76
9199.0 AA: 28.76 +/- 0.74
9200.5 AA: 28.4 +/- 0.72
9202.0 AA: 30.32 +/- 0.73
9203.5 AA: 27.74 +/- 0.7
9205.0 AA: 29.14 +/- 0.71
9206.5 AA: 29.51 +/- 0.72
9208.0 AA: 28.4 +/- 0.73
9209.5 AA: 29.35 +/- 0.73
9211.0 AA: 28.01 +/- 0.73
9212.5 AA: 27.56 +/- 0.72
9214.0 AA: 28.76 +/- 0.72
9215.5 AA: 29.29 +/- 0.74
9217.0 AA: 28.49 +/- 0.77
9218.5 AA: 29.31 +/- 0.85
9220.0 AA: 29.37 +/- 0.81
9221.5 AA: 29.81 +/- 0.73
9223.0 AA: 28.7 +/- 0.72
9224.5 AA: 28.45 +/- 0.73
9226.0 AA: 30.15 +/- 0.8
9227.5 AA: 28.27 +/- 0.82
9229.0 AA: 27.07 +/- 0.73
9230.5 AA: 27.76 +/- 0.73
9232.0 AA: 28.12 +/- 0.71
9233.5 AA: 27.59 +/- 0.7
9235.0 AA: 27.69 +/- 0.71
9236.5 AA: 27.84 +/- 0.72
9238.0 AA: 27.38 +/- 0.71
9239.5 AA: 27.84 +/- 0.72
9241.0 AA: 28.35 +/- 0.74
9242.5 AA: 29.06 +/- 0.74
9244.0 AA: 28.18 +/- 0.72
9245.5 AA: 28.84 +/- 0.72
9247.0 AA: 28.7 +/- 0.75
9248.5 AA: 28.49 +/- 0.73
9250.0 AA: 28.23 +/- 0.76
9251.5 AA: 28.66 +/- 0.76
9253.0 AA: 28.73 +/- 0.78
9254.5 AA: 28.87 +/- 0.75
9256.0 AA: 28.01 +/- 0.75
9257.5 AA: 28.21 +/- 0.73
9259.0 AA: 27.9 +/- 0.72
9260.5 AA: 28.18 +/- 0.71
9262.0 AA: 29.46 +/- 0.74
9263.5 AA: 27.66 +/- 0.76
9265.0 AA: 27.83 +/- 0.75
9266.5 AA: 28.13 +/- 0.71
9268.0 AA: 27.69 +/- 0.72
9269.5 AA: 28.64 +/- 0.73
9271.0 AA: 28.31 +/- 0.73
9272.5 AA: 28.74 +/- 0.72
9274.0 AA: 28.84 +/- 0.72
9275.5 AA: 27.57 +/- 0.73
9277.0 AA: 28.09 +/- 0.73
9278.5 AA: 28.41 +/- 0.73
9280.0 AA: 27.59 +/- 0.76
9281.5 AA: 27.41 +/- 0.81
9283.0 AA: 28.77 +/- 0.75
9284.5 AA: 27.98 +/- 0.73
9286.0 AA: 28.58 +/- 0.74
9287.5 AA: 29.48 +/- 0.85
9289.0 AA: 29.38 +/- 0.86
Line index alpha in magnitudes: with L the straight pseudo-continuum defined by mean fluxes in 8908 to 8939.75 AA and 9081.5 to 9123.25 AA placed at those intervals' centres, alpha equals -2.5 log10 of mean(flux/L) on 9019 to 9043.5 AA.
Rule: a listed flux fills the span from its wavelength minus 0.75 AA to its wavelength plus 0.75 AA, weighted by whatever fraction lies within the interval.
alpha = 0.03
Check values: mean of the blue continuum 28.4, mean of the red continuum 28.6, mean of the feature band 27.7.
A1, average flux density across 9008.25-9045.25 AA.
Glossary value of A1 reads 27.9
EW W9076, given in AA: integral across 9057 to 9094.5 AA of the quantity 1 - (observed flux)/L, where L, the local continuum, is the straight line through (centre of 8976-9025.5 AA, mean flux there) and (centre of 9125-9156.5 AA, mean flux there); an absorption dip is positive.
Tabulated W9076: 0.3 AA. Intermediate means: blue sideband 28.3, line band 28.2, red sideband 28.7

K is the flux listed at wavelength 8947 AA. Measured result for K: 28.98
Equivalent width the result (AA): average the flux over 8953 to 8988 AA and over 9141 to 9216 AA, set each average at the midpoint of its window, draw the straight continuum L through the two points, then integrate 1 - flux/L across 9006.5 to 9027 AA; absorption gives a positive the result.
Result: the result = 0.6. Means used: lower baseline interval 28.4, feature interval 27.7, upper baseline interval 28.5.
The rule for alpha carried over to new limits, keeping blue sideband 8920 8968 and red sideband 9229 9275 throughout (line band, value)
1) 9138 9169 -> -0.01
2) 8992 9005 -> 0.01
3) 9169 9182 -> 0.00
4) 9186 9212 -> -0.01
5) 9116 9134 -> -0.01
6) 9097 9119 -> -0.02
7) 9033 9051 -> -0.01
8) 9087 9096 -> 0.03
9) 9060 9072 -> 0.02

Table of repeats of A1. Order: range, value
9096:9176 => 28.7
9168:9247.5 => 28.5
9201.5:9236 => 28.6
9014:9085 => 28.2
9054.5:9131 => 28.5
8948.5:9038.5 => 28.3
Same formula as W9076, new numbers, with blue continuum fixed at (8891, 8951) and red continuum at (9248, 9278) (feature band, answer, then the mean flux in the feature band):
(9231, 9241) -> 0.2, 27.8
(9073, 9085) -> -0.2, 28.7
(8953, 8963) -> -0.3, 29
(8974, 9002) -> -0.3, 28.5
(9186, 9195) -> 0.0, 28.4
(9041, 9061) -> -0.3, 28.7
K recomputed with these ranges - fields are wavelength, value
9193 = 28.35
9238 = 27.38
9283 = 28.77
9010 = 28.31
